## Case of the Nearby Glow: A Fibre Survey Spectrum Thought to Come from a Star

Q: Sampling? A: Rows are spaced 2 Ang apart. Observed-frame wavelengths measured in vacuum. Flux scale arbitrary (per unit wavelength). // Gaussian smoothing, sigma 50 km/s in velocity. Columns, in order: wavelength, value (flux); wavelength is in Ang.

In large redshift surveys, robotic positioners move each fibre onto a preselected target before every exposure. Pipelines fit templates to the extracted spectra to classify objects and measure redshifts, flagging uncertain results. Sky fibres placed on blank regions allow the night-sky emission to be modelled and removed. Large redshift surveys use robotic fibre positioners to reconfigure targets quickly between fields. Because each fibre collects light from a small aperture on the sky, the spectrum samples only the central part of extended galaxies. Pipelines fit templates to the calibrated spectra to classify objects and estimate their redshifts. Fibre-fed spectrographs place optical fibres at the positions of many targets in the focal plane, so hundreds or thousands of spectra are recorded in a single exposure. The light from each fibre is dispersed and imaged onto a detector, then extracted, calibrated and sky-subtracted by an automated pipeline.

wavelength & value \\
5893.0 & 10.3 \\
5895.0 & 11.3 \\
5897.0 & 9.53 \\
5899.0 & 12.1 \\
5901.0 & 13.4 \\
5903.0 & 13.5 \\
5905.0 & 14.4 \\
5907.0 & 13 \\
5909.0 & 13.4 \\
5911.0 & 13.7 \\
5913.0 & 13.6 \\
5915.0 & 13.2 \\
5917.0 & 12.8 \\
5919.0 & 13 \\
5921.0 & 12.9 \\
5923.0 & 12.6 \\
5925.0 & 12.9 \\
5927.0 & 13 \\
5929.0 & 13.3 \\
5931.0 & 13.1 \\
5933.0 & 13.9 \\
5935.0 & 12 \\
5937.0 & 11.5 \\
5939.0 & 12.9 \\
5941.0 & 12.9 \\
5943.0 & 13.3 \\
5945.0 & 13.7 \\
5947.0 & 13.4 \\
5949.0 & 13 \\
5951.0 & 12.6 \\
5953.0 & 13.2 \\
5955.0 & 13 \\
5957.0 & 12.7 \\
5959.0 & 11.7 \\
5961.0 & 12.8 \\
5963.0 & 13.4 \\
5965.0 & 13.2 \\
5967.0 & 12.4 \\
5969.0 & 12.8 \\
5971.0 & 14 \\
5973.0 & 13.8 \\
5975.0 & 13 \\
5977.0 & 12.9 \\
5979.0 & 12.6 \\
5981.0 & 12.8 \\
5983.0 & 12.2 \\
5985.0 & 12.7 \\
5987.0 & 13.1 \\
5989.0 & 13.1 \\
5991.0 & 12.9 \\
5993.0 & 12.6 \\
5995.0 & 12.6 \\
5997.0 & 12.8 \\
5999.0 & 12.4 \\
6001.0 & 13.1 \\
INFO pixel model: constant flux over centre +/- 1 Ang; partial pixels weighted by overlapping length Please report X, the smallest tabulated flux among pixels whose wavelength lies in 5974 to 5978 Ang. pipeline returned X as 12.9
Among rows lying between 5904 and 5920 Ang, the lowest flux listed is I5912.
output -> 12.8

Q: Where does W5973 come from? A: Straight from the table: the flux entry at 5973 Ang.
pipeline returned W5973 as 13.8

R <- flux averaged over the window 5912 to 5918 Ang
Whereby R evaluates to 13.2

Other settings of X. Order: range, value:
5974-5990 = 12.2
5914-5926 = 12.6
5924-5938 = 11.5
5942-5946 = 13.3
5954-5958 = 12.7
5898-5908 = 12.1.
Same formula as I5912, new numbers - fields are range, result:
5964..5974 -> 12.4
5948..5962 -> 11.7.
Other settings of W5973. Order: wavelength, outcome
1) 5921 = 12.9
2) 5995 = 12.6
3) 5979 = 12.6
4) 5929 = 13.3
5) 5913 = 13.6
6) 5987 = 13.1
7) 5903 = 13.5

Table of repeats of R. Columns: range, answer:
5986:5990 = 13.1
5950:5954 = 12.9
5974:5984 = 12.7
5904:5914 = 13.6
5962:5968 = 13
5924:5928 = 12.9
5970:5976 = 13.6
